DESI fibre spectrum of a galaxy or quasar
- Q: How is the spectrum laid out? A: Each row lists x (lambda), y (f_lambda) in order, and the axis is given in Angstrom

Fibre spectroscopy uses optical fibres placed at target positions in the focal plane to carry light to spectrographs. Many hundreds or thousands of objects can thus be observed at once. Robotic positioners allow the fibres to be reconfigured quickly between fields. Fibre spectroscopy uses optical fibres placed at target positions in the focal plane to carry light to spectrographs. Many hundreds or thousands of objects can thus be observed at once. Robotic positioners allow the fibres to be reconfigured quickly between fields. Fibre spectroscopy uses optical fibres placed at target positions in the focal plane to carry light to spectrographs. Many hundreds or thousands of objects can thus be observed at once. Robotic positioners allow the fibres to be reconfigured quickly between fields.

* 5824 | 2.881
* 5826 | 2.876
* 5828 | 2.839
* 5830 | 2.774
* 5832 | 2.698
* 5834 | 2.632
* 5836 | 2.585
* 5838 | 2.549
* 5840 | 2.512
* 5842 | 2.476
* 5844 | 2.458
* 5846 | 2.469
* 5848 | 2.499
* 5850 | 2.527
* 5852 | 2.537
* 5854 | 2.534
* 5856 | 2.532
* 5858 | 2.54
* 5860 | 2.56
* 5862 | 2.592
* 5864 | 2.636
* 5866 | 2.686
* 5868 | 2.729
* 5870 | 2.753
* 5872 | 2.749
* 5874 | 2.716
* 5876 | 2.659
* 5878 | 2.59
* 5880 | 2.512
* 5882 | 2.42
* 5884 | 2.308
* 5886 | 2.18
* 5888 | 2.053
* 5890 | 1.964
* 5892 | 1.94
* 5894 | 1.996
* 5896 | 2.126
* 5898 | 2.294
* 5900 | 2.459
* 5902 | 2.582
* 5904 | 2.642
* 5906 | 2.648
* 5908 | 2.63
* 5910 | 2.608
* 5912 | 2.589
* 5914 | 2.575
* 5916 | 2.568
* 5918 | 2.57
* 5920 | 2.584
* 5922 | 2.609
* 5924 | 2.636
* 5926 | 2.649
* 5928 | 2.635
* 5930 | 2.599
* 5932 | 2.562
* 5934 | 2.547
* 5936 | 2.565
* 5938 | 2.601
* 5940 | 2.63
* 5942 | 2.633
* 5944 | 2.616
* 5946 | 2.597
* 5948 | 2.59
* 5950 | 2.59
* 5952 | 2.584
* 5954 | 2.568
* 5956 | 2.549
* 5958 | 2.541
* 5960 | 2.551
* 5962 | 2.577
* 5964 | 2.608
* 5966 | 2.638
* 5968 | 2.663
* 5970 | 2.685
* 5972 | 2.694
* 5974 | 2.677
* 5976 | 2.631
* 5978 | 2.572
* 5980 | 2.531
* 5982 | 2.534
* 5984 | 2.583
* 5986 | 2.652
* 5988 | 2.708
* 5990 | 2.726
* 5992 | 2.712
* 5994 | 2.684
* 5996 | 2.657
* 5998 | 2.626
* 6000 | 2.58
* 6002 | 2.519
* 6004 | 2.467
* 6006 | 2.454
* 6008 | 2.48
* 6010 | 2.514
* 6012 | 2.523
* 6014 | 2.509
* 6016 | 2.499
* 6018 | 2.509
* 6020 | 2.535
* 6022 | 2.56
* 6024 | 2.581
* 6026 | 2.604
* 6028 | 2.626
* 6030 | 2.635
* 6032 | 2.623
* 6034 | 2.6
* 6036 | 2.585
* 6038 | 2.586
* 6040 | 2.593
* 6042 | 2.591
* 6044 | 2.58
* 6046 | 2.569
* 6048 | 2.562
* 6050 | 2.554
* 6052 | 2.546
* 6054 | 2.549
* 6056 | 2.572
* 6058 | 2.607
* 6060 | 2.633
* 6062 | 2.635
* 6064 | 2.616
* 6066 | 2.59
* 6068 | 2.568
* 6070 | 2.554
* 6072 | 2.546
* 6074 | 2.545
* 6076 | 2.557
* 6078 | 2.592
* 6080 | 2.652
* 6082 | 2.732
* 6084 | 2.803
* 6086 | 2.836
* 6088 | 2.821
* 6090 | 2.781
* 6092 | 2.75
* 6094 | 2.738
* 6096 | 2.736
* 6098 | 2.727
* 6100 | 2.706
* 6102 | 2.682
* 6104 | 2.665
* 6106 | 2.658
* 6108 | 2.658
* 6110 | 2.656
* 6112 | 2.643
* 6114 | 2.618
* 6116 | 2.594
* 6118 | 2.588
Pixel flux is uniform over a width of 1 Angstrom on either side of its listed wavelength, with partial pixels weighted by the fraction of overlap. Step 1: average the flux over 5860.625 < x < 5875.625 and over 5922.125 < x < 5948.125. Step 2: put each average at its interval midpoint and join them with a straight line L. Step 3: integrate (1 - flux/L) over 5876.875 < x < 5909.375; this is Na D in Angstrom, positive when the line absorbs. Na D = 3.9 Angstrom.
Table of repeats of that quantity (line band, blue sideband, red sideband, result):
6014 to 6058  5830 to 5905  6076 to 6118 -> 1.10 Angstrom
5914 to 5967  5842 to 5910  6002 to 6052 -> -1.78 Angstrom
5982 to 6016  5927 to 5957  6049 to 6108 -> 0.44 Angstrom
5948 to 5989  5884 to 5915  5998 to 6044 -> -2.32 Angstrom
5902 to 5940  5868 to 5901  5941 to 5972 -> -1.75 Angstrom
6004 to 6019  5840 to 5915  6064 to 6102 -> 0.65 Angstrom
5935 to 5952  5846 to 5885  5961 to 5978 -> 0.16 Angstrom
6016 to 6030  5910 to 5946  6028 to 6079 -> 0.10 Angstrom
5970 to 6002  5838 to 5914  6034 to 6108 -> -0.82 Angstrom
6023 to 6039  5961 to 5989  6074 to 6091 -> 0.39 Angstrom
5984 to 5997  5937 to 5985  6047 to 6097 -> -0.34 Angstrom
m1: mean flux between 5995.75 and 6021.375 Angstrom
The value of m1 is 2.53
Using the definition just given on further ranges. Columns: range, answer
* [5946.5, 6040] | 2.59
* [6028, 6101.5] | 2.64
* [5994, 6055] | 2.56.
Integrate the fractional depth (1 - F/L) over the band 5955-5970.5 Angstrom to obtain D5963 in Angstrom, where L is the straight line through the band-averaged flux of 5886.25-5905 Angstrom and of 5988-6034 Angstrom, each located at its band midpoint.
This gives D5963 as -1.07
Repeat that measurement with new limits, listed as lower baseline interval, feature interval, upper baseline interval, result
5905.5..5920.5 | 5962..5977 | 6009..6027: -0.5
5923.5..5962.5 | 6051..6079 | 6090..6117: 0.9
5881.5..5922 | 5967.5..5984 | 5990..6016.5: -0.7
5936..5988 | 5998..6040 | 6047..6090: 1.0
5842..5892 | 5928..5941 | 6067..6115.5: -0.2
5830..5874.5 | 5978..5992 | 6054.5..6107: 0.0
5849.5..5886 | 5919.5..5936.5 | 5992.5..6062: -0.2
